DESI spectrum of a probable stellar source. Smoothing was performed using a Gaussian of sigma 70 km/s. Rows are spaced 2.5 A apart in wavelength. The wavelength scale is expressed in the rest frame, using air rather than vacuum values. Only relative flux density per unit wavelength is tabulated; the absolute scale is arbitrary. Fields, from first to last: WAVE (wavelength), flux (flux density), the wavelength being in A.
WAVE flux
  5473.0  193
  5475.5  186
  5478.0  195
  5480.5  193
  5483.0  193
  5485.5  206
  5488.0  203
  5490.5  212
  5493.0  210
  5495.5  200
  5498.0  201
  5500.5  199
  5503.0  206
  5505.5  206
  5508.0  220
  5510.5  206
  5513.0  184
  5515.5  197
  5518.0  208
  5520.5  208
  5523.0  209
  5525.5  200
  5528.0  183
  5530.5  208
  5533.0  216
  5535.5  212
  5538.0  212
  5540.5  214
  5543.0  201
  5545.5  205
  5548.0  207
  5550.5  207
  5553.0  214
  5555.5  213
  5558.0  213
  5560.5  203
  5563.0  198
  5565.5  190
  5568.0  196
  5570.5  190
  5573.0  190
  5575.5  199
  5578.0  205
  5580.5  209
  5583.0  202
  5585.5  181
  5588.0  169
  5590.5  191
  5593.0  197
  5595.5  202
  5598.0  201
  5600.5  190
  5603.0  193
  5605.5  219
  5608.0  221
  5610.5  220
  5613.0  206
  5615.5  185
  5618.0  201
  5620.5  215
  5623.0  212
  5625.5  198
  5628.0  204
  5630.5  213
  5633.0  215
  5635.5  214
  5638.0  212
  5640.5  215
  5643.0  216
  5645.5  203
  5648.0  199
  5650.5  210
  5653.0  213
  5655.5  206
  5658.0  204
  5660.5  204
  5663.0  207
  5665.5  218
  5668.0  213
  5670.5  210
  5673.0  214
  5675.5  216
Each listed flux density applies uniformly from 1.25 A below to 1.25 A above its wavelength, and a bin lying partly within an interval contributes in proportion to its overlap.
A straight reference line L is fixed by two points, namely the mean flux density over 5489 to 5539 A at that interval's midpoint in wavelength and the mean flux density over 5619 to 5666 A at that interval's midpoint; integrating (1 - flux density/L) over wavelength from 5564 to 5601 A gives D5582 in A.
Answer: 2.3 A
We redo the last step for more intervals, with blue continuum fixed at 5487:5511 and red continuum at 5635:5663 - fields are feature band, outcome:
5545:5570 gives 0.4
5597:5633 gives 0.4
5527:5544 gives 0.0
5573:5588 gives 0.8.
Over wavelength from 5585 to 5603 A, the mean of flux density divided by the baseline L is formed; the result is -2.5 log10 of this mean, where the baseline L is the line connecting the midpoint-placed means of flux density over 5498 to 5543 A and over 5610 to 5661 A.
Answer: 0.09 mag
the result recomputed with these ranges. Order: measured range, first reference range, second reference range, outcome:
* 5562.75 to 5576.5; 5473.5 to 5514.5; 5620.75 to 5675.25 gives 0.06 mag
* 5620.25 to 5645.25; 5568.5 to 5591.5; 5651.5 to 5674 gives -0.04 mag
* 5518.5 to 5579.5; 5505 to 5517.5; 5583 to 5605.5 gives -0.03 mag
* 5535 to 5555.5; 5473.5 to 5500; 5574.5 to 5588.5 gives -0.06 mag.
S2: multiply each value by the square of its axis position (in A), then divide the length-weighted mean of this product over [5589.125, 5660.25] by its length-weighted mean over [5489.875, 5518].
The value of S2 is 1.1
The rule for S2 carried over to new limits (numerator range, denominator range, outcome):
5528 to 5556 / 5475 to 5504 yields 1.06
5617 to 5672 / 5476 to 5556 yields 1.07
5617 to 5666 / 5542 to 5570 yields 1.06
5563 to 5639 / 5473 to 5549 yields 1.02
